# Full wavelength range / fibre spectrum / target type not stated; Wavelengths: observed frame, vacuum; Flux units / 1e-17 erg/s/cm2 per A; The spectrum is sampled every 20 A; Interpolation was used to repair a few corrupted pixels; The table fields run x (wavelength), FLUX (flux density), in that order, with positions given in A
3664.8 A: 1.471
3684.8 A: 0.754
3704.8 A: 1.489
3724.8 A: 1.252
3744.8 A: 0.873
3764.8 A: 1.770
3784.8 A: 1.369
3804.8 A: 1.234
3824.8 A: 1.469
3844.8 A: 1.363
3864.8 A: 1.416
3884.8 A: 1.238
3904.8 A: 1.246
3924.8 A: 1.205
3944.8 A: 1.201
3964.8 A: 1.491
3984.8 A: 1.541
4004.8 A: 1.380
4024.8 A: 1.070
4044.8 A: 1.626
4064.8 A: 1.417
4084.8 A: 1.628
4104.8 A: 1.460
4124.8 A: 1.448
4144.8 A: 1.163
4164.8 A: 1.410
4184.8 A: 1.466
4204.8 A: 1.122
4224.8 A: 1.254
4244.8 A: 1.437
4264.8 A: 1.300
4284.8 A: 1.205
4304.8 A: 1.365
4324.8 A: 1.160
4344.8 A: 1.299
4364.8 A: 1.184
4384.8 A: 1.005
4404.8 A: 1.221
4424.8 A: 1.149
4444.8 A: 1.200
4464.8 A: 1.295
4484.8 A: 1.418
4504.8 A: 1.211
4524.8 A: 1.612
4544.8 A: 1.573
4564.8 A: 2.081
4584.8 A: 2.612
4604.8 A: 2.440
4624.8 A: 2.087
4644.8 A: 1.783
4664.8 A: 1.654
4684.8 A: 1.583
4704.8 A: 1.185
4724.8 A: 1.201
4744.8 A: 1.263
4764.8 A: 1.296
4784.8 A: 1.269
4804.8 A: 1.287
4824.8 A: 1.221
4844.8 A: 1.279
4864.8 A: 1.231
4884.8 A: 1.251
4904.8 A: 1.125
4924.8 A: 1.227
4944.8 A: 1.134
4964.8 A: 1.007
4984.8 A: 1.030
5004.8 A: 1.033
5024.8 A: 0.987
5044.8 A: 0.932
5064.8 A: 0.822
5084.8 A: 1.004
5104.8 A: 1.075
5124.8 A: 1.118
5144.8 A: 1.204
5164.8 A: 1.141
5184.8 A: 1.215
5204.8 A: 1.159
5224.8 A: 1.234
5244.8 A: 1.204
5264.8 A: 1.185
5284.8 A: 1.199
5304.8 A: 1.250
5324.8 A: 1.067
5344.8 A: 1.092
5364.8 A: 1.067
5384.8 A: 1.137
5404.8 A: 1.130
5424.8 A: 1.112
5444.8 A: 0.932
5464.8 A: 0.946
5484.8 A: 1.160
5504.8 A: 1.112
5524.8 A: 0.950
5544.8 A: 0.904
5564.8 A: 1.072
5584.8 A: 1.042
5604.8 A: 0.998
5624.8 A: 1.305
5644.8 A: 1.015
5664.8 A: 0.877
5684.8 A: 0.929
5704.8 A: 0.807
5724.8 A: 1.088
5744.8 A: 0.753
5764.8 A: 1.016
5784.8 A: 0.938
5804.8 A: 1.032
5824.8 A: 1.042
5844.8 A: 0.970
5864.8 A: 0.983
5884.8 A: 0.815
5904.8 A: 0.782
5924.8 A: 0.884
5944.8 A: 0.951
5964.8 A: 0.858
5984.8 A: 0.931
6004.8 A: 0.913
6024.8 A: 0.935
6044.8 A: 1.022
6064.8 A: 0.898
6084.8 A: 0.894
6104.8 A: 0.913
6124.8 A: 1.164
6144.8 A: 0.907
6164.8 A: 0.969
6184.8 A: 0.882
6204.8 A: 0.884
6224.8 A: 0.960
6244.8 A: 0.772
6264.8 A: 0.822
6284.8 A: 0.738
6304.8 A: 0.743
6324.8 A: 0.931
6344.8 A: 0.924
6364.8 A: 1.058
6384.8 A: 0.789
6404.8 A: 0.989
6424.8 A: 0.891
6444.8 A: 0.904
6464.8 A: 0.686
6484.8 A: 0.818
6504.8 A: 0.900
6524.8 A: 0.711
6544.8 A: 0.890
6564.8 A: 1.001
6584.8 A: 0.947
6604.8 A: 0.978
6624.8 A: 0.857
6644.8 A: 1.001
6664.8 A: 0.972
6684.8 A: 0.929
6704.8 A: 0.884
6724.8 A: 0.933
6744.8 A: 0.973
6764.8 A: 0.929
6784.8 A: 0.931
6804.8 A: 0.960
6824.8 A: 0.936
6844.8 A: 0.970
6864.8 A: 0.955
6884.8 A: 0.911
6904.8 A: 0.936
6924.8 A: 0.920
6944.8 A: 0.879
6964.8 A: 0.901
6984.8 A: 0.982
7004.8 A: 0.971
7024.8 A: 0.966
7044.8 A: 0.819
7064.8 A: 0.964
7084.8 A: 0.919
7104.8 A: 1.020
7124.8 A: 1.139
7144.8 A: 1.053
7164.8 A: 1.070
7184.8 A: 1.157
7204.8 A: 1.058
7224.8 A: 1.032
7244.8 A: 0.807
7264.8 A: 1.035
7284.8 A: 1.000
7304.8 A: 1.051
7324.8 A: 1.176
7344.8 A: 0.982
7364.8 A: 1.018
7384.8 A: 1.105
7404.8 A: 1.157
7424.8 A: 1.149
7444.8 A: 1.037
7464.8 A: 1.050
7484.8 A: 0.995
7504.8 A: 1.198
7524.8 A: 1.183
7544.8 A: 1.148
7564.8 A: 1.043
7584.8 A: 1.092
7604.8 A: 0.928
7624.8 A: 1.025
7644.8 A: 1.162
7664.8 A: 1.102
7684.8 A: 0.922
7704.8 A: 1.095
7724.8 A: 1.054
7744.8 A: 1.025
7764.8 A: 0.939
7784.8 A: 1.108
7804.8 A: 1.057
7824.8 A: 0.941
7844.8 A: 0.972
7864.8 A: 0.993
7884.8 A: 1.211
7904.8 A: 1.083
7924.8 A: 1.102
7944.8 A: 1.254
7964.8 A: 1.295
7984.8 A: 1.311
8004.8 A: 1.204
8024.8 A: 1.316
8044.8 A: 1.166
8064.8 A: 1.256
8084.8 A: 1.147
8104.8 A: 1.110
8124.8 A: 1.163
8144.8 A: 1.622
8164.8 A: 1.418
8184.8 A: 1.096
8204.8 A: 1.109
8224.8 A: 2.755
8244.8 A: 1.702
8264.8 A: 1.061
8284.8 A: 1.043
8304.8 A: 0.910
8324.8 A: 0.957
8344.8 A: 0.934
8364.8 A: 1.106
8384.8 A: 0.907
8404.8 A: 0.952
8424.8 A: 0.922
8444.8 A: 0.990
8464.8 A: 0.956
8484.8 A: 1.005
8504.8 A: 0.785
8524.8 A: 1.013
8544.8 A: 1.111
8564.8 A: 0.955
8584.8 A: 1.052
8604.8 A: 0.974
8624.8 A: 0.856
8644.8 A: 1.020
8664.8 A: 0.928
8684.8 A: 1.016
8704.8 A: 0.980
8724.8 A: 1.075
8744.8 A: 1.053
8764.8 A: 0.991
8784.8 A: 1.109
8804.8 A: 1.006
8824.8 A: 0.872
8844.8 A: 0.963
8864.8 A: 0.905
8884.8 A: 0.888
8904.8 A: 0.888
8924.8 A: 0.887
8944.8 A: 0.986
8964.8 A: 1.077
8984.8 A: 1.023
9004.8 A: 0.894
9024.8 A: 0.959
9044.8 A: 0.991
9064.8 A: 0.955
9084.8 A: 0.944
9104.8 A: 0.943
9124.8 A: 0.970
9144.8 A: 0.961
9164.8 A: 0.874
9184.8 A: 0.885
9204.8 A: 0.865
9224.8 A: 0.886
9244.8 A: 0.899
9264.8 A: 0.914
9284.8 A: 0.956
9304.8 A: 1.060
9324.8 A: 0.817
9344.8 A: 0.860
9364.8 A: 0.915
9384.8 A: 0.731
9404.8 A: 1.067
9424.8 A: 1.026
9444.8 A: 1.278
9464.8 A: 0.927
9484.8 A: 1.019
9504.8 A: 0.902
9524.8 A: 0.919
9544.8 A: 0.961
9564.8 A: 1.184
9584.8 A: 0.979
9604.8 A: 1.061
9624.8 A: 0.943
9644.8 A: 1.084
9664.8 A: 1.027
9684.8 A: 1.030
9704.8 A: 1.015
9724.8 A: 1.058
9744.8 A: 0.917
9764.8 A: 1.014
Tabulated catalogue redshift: 0.644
